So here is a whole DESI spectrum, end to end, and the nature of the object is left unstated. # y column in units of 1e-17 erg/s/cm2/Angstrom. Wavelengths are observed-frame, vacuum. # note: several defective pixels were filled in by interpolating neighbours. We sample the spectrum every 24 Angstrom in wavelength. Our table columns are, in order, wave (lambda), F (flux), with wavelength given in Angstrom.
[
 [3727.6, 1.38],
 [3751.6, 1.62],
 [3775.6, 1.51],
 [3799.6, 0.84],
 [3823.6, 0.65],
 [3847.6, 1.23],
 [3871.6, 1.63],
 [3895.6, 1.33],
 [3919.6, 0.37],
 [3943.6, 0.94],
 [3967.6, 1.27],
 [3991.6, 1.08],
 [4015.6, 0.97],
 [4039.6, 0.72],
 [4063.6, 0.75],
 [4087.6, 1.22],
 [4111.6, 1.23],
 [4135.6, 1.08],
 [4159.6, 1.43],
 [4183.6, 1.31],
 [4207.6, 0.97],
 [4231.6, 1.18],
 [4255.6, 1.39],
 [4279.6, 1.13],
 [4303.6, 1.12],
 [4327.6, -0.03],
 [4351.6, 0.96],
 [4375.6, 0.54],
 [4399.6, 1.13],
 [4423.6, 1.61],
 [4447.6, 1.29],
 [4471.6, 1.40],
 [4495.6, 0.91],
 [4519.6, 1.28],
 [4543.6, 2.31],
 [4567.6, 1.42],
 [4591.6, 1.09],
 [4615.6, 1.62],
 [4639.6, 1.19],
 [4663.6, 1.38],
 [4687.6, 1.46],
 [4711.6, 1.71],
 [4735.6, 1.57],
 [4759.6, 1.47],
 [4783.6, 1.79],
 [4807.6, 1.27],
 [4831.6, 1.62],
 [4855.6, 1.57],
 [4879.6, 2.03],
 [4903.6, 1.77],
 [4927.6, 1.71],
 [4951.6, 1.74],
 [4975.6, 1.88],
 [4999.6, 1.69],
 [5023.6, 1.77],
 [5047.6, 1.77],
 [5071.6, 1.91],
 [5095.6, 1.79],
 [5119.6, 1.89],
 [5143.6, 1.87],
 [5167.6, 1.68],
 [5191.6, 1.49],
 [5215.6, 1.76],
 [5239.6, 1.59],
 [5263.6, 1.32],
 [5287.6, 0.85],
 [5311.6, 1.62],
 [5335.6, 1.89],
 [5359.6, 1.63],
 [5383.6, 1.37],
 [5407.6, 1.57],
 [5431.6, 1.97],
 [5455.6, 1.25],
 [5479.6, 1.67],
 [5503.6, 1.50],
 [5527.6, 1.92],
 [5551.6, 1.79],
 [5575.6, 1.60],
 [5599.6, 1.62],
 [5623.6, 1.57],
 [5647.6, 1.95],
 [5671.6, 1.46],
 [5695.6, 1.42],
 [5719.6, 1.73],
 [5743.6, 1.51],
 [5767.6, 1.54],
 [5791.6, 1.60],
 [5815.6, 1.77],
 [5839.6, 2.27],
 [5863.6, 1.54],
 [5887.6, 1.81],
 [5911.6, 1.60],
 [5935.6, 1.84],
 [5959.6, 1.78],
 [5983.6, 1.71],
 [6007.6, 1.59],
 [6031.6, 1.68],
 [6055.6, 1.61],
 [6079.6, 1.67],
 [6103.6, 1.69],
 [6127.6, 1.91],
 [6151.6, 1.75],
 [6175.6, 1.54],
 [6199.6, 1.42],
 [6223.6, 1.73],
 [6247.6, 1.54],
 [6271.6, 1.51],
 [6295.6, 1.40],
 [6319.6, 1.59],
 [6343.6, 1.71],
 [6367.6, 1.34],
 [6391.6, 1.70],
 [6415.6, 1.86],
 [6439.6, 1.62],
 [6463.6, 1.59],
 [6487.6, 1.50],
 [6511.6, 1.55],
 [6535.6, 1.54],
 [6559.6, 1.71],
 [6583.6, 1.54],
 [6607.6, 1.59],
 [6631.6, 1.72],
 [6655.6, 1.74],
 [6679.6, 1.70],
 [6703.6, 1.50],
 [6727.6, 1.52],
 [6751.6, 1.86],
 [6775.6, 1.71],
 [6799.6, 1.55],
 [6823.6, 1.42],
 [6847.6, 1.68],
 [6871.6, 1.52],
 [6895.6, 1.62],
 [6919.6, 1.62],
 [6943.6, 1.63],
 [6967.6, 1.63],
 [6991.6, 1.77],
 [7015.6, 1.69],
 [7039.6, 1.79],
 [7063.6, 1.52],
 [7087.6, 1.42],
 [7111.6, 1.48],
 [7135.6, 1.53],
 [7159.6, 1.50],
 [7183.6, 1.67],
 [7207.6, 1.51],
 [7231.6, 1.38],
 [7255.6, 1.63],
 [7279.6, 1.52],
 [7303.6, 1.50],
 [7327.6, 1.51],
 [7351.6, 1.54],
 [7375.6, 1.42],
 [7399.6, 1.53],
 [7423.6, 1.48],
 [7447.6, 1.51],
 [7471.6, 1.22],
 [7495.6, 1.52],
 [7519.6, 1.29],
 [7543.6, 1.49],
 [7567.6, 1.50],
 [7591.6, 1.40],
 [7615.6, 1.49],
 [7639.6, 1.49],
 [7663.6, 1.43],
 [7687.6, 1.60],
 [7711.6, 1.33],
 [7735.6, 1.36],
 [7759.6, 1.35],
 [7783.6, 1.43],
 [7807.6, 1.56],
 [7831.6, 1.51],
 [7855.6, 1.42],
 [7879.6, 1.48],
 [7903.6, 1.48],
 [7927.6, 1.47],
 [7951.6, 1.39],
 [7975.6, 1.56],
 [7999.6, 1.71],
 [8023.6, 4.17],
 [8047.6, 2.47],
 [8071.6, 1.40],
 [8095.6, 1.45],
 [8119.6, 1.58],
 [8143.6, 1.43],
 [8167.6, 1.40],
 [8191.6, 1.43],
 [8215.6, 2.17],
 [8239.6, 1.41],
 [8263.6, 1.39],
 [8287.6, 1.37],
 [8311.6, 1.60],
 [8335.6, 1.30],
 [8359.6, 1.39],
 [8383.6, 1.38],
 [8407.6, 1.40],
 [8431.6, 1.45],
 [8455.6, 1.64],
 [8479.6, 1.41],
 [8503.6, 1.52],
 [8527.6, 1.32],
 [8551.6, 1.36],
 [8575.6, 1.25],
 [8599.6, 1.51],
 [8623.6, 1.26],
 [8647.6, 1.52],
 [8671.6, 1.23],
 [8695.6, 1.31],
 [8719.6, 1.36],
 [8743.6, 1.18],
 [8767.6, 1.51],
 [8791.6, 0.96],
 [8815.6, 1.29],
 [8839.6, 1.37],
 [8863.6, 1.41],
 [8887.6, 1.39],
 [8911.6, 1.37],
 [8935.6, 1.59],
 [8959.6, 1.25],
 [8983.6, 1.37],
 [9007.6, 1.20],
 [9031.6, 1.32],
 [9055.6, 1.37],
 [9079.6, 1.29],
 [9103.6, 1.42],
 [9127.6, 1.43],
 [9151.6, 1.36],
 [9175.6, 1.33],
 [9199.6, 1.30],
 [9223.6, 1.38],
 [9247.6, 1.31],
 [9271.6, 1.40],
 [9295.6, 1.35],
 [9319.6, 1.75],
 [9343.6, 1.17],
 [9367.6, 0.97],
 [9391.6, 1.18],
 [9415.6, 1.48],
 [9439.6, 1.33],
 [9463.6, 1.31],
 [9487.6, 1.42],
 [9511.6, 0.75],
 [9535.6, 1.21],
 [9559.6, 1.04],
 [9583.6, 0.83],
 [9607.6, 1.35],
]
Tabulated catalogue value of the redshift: 0.221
